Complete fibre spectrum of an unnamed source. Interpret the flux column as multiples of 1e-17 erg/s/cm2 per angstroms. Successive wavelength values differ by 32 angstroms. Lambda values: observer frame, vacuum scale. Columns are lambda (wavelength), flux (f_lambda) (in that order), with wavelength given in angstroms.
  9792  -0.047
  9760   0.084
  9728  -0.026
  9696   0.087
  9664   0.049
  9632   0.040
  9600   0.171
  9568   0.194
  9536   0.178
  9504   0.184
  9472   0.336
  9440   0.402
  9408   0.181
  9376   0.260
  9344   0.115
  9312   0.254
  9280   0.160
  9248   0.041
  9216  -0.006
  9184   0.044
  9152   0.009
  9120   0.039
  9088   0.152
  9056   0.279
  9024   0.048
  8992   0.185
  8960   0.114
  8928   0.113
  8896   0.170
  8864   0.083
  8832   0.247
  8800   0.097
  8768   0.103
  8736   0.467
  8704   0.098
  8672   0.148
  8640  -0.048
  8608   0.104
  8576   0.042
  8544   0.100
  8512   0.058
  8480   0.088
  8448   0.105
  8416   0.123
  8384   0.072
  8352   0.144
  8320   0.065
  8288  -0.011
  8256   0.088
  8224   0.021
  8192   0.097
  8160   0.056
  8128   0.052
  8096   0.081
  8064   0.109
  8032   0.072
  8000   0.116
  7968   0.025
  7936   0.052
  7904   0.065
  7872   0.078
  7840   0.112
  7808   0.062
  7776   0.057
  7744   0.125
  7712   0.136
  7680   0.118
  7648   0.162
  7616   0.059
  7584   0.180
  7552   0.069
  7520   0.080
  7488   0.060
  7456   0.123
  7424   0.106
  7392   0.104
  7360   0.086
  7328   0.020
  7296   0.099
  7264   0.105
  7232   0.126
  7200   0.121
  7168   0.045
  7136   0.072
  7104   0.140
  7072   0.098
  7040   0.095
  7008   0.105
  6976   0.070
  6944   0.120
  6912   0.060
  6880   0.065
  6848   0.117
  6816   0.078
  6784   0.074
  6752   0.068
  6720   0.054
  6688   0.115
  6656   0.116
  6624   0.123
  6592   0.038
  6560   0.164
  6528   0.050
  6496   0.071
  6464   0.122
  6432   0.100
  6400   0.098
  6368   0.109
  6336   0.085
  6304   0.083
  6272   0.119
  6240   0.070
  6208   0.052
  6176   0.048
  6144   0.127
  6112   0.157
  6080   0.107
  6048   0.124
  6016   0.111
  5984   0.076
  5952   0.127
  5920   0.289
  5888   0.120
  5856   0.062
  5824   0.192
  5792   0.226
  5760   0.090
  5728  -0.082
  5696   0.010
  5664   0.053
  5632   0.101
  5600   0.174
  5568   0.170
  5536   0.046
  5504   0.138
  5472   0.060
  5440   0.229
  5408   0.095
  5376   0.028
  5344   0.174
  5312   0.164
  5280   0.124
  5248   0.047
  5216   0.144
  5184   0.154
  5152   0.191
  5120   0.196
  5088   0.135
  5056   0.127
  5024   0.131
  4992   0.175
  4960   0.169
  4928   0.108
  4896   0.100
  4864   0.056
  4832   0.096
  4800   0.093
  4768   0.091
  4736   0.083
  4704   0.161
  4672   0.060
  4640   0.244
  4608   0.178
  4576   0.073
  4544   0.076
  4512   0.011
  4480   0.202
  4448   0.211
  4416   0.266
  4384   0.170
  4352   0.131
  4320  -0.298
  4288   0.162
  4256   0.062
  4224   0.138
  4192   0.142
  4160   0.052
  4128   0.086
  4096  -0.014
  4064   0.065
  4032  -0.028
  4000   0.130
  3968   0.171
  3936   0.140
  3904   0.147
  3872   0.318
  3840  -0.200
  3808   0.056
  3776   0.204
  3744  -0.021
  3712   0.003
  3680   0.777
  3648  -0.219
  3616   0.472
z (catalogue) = 1.340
